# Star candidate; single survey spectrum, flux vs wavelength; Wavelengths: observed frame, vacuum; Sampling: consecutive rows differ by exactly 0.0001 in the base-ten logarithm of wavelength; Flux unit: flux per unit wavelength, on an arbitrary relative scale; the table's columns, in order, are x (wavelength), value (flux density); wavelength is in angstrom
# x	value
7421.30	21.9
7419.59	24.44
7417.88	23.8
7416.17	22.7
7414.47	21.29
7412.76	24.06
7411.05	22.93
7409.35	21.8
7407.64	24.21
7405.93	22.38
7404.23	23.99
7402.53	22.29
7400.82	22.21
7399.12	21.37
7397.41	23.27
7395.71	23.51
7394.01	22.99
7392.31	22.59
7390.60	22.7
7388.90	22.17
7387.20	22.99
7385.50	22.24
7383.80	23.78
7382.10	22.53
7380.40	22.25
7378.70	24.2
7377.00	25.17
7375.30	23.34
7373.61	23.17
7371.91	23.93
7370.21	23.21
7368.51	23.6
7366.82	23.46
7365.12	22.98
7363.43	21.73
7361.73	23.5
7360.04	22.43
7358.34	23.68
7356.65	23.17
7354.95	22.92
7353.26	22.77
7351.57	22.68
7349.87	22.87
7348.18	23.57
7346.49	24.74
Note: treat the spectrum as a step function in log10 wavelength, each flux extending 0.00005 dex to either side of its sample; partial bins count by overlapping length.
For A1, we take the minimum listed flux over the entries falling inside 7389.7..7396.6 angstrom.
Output 22.59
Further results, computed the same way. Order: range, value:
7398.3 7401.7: 21.37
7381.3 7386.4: 22.24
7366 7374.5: 23.17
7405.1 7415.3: 21.29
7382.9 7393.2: 22.17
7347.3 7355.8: 22.68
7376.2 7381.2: 22.25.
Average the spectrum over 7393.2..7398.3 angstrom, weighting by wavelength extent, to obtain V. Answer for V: 23.2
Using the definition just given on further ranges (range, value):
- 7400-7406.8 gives 22.7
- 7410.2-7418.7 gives 23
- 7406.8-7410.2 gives 23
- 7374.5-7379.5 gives 24.2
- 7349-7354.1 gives 22.8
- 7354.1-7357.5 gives 23.1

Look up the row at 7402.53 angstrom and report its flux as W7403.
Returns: 22.29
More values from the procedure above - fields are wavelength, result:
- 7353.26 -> 22.77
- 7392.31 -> 22.59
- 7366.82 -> 23.46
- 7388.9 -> 22.17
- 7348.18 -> 23.57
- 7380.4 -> 22.25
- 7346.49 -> 24.74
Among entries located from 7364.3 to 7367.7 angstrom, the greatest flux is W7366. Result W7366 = 23.46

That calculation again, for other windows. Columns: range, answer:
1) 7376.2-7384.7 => 25.17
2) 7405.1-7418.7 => 24.21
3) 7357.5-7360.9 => 23.68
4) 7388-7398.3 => 23.51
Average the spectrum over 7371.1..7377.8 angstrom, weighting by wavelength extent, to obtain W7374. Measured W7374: 23.9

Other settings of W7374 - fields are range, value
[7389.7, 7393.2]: 22.6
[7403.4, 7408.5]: 23.5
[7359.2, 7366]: 22.7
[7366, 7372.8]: 23.5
